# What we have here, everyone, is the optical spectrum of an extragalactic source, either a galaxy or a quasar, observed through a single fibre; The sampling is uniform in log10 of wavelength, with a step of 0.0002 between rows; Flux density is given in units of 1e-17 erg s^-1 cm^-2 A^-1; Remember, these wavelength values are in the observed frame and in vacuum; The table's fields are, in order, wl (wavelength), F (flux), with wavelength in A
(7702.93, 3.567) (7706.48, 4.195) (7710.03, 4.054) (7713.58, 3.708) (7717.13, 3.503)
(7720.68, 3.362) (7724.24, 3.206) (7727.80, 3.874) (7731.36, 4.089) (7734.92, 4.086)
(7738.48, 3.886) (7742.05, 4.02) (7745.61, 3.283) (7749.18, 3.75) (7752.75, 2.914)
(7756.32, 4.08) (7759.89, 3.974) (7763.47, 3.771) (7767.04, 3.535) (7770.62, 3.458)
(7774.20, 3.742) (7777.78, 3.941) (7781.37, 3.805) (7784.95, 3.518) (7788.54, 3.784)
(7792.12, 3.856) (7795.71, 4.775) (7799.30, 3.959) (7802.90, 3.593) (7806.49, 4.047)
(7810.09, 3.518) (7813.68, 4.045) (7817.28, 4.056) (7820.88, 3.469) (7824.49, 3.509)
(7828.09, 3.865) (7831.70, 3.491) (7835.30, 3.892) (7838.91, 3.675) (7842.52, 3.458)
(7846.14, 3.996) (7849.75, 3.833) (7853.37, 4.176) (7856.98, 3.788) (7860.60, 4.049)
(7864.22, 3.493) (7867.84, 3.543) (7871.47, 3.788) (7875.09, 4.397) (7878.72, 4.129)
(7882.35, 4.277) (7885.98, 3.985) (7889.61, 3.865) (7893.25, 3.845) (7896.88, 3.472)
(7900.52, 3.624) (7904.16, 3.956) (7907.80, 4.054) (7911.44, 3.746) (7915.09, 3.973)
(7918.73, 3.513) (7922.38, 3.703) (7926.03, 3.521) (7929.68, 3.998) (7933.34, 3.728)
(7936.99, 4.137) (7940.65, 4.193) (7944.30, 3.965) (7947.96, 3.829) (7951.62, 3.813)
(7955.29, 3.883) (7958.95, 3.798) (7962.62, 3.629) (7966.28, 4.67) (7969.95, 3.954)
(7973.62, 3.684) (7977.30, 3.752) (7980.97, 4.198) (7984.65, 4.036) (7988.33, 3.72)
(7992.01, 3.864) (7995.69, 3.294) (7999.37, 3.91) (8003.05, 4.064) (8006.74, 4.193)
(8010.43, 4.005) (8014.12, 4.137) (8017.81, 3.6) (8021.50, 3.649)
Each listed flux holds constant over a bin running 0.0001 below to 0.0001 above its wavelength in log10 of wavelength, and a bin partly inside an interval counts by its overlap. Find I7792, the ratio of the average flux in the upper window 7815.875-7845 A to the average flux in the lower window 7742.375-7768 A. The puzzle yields 1.01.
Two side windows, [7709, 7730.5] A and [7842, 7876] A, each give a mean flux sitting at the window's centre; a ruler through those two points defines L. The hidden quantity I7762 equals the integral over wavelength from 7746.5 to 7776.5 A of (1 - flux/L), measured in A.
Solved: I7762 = 0.4 A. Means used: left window 3.62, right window 3.85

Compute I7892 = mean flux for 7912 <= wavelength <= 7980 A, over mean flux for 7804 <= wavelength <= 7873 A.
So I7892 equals 1.03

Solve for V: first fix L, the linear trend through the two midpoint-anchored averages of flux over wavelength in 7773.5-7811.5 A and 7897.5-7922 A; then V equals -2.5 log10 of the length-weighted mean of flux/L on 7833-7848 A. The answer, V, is 0.03 mag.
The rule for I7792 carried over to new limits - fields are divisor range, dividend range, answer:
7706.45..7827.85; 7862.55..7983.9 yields 1.03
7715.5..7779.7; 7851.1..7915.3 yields 1.05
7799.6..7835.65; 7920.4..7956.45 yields 1.03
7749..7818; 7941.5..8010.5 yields 1.03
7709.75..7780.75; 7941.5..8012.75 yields 1.06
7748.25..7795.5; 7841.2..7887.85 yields 1.05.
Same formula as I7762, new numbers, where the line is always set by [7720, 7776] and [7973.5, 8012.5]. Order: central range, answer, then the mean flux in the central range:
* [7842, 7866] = -0.4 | 3.85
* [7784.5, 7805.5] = -1.2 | 3.94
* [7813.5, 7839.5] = 0.2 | 3.74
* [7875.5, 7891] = -1.2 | 4.1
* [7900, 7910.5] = -0.2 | 3.9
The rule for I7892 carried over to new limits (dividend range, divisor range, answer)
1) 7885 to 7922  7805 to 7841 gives 1.01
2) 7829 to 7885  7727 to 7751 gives 1.00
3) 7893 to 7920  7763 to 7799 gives 0.99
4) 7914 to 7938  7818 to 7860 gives 1.01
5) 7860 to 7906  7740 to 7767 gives 1.05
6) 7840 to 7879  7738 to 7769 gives 1.05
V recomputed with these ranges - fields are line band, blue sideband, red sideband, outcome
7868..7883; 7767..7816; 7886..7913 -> -0.07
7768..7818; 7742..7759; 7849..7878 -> -0.04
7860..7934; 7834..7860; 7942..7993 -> 0.01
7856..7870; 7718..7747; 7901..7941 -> 0.03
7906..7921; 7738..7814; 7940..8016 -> 0.02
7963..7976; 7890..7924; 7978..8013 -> -0.04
